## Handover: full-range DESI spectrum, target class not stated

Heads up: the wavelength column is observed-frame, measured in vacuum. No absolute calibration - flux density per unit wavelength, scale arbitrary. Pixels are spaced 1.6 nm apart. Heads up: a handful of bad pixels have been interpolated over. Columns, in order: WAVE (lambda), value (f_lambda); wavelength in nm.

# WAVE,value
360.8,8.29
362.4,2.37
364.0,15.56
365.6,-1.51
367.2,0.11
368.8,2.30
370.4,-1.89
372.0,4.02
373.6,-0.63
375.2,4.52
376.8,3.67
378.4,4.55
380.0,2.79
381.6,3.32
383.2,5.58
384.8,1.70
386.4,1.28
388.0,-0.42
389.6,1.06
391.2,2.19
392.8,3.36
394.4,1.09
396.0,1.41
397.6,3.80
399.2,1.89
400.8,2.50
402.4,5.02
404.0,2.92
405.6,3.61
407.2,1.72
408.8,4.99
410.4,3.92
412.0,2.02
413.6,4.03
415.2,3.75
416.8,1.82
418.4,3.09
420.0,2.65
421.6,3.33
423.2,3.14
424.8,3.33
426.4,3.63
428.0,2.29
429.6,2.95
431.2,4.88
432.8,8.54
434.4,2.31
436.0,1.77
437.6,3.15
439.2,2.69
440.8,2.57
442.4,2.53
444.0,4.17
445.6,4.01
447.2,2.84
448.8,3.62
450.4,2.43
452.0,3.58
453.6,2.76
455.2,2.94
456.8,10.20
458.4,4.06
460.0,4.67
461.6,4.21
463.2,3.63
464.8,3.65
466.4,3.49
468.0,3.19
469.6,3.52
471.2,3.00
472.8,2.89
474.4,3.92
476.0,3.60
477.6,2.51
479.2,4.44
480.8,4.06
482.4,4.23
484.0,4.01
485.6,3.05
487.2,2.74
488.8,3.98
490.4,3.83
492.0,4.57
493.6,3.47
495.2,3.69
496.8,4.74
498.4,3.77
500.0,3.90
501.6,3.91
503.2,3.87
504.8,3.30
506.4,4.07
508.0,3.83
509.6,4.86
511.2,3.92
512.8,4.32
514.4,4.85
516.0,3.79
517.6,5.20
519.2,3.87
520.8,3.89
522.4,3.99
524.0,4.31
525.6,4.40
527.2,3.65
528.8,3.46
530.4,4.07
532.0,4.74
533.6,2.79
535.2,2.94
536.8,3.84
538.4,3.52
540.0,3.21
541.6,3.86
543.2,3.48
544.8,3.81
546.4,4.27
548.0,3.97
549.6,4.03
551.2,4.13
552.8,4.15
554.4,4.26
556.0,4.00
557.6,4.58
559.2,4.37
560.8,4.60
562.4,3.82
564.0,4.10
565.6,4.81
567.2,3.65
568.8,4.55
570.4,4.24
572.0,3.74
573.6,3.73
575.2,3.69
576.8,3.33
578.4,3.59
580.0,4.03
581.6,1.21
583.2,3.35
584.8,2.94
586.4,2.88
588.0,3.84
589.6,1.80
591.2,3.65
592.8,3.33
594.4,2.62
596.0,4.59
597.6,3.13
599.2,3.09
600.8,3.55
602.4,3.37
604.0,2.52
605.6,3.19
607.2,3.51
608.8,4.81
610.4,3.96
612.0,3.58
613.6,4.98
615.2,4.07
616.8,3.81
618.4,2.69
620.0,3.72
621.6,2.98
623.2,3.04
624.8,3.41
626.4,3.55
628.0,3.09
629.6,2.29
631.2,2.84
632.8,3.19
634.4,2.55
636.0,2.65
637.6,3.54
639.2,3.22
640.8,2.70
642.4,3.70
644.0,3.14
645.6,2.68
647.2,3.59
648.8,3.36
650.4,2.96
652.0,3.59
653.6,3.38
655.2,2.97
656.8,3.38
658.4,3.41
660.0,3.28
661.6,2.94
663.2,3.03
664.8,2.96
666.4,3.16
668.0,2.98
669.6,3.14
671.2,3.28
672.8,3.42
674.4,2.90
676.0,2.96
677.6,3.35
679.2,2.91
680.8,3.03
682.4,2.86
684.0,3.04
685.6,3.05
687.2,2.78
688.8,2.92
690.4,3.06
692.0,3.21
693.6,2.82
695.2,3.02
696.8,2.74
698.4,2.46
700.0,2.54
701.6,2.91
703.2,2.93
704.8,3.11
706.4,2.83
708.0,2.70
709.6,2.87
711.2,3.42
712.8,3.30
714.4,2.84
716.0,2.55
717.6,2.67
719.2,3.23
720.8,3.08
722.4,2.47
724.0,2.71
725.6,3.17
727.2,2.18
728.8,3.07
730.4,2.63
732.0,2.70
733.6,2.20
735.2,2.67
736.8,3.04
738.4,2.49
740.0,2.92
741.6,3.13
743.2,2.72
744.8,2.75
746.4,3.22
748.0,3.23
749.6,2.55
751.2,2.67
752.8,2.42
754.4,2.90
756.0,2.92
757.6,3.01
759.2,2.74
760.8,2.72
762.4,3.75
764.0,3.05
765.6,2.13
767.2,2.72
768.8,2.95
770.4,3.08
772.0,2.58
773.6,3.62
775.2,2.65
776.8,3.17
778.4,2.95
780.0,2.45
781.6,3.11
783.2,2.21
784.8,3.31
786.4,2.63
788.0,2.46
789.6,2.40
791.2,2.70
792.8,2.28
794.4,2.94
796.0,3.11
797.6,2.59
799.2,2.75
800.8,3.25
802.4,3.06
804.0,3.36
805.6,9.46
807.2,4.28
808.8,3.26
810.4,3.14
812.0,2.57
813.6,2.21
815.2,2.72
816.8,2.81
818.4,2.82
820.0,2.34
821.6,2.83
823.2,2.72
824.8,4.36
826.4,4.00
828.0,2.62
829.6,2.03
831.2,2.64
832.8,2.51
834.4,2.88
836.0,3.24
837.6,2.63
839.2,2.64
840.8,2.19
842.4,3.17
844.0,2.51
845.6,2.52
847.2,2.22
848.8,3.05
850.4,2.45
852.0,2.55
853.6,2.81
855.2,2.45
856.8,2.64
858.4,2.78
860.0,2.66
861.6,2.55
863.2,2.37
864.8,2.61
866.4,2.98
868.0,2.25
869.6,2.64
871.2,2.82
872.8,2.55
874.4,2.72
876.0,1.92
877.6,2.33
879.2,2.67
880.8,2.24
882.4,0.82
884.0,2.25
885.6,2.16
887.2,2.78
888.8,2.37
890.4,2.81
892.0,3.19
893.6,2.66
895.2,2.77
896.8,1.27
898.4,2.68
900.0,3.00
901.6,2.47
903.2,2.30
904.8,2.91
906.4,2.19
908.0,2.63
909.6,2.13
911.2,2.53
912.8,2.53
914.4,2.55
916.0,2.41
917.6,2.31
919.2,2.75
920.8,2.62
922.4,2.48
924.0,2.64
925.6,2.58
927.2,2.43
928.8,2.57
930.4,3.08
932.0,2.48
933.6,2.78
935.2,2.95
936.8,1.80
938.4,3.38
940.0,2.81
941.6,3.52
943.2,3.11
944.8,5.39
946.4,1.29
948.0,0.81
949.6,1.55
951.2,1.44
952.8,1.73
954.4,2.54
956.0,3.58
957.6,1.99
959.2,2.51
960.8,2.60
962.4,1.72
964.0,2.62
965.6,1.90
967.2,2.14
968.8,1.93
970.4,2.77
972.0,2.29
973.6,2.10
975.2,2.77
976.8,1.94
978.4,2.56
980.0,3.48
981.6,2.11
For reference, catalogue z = 0.227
